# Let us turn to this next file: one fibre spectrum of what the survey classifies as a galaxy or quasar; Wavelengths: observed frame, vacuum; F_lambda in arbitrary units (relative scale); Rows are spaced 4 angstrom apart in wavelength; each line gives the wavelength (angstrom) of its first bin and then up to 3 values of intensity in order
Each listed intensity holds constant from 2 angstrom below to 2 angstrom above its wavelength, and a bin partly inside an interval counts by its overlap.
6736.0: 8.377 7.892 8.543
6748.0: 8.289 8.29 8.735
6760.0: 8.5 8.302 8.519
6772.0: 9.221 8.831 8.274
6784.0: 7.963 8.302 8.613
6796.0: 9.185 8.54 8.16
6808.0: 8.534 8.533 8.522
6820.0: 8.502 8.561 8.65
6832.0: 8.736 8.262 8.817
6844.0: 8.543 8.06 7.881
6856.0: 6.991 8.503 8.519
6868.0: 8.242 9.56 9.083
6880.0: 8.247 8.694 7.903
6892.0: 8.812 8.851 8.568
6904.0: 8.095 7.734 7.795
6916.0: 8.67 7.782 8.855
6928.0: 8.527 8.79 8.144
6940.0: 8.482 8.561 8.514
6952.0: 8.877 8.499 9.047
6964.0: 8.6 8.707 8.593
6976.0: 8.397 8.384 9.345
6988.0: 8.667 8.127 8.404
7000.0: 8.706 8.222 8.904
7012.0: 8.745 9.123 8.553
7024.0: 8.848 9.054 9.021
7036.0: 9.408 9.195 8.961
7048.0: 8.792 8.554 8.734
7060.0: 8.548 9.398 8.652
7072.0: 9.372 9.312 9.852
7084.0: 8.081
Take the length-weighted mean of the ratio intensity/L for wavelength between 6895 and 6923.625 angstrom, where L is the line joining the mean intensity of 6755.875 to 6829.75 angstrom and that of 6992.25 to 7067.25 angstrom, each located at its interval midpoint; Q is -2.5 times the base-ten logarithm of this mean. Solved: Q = 0.06 mag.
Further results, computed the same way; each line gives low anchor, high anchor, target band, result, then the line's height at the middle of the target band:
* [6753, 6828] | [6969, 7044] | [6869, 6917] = 0.02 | 8.65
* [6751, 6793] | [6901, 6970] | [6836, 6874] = 0.02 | 8.48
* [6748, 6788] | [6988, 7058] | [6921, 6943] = 0.02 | 8.68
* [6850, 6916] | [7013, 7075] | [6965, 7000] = 0.02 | 8.72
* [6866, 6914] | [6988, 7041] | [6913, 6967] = 0.00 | 8.59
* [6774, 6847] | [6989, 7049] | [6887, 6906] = 0.02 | 8.64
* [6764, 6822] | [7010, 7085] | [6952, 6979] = 0.02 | 8.83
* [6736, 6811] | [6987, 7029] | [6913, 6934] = 0.01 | 8.59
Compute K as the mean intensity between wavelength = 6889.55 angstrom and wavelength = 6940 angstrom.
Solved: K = 8.38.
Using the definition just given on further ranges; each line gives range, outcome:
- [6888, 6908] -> 8.43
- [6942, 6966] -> 8.68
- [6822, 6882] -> 8.44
